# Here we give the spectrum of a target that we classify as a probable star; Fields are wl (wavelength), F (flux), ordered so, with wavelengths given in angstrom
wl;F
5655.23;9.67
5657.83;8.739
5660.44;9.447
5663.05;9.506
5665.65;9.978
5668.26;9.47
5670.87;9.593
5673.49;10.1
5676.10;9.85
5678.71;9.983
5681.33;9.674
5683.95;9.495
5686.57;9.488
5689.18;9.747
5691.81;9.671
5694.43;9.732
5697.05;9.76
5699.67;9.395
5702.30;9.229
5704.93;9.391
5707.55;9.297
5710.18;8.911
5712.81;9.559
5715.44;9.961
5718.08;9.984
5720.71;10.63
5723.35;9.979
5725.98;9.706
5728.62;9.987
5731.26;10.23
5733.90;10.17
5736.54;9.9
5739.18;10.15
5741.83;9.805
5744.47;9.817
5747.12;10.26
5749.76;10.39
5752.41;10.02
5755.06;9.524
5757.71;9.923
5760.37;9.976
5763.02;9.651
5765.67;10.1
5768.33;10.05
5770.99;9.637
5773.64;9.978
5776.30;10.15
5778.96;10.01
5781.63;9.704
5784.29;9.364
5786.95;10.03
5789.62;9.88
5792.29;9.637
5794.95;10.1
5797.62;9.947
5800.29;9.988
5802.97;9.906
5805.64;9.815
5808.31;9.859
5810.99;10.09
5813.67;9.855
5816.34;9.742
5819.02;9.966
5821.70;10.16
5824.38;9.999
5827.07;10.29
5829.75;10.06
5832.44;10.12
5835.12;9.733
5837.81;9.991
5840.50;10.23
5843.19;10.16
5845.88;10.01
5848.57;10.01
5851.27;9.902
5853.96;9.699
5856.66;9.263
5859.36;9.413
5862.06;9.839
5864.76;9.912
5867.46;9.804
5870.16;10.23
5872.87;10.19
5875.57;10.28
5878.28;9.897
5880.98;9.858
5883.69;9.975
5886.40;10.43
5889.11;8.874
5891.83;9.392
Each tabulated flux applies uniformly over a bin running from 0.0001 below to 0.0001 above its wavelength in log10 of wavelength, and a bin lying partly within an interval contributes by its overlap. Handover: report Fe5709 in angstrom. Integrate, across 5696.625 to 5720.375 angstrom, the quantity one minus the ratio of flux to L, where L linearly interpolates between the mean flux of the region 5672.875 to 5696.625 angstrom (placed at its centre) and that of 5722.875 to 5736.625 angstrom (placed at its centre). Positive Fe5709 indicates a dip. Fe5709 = 0.8 angstrom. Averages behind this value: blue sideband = 9.74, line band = 9.54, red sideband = 10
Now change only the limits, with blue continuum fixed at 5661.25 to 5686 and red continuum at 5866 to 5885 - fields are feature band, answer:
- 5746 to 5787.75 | -0.22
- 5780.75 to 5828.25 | 0.09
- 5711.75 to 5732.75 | -0.45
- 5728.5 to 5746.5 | -0.36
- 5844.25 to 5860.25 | 0.43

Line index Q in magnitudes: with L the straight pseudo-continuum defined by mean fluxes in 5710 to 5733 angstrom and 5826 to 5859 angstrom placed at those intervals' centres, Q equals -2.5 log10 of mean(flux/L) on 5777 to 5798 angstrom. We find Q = 0.011 mag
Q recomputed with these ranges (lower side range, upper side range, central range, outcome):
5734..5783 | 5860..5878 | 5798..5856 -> 0.00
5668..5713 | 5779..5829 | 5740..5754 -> -0.03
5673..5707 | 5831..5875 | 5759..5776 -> -0.02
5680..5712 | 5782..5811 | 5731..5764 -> -0.03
